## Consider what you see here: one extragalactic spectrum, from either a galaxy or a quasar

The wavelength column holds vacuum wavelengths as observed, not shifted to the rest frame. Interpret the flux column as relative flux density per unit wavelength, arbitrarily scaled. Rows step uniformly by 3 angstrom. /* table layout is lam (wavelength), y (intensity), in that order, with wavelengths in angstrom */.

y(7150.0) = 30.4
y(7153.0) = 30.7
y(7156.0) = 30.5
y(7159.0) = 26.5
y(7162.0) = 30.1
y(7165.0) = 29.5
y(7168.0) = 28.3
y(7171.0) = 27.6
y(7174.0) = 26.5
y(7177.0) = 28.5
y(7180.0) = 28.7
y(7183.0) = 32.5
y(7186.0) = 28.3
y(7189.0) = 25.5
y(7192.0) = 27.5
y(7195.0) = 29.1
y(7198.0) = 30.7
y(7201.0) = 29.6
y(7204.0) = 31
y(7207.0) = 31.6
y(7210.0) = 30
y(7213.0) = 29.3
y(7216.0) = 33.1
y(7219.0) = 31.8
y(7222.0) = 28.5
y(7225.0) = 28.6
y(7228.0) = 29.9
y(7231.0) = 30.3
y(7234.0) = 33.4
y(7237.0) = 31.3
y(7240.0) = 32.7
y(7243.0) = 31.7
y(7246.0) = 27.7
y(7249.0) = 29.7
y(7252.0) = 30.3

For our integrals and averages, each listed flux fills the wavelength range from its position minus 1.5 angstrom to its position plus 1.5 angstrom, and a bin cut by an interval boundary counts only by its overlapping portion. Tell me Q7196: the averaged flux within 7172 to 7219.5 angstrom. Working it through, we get 29.5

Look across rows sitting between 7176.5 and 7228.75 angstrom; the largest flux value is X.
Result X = 33.1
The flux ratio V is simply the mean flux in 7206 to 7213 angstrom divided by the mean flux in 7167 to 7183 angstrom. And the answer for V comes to 1.1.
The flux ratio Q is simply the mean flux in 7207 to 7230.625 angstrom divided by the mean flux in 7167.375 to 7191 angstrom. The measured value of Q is 1.07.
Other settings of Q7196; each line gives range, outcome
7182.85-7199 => 28.6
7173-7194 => 28.3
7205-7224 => 30.7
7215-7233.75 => 30.5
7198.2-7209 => 30.7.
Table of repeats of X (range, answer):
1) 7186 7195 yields 29.1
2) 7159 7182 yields 30.1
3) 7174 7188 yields 32.5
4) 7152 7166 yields 30.7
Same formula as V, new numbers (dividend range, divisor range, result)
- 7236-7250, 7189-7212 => 1.03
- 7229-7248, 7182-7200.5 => 1.08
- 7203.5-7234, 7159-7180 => 1.08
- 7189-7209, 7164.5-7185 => 1.03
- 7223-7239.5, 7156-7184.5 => 1.07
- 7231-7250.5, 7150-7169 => 1.06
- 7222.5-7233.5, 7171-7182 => 1.06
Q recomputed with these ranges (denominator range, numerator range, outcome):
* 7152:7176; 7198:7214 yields 1.06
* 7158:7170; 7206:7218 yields 1.08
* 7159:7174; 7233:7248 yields 1.10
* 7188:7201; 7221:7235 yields 1.06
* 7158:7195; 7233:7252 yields 1.09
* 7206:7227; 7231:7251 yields 1.02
